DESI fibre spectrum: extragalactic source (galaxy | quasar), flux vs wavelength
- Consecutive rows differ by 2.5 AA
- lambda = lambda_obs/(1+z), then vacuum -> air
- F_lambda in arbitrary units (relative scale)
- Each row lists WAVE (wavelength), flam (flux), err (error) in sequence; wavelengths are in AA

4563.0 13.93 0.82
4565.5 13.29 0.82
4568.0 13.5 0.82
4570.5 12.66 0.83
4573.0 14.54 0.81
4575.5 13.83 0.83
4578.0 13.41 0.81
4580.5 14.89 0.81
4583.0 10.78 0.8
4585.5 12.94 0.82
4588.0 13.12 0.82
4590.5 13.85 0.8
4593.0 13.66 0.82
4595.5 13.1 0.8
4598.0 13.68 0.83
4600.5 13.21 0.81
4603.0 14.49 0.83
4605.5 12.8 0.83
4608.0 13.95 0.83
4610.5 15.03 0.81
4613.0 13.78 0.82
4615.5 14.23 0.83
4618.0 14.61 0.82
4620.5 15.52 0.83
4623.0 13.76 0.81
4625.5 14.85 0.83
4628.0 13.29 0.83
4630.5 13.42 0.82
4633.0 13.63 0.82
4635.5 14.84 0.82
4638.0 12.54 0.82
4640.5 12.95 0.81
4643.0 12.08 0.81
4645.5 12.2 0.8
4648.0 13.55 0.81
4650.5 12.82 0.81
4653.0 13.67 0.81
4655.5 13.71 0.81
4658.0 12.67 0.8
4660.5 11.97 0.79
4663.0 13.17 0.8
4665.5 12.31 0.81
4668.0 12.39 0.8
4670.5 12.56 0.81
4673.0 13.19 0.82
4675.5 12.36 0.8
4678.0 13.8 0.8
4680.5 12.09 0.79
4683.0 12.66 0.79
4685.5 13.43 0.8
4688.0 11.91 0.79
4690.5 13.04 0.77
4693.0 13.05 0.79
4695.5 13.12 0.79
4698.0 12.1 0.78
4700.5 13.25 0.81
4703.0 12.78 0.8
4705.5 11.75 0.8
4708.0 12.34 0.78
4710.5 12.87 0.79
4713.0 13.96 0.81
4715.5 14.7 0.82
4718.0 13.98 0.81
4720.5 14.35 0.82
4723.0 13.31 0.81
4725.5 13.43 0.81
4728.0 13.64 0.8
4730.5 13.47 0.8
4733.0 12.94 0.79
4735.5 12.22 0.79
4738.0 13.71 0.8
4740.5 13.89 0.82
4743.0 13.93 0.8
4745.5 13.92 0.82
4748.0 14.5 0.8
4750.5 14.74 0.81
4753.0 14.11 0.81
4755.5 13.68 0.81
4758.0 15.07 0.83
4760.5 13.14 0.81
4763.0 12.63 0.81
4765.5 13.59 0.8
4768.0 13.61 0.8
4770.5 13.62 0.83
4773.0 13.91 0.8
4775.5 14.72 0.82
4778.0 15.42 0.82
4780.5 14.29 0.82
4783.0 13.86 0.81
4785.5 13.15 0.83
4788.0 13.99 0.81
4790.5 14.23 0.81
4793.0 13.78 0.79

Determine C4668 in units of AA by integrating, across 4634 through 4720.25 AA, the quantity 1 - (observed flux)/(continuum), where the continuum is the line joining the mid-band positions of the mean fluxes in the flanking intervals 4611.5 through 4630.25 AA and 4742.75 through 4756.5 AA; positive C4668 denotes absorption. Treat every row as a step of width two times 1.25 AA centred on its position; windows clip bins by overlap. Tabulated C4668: 7.7 AA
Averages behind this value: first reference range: 14.3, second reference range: 14.2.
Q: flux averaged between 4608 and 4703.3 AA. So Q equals 13.2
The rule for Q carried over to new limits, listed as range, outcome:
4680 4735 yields 13.1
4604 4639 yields 14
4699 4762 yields 13.6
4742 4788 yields 14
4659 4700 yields 12.7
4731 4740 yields 13.1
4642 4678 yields 12.8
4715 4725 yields 14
